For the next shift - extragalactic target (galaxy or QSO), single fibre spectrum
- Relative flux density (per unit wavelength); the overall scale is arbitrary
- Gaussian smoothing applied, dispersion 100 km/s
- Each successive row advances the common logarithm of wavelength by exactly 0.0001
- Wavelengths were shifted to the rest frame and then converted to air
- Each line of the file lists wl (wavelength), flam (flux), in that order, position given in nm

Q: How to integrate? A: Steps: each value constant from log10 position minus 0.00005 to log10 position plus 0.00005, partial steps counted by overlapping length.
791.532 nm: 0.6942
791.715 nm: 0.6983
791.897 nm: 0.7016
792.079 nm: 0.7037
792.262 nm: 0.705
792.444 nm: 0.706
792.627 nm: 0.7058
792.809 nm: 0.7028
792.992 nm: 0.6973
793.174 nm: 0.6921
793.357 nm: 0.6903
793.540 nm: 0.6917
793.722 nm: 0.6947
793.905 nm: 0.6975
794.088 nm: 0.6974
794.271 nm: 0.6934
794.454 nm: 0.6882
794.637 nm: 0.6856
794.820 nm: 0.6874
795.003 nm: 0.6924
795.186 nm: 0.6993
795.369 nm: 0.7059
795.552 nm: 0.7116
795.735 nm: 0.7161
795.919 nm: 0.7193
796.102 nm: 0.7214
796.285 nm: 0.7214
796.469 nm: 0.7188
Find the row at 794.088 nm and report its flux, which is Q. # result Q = 0.6974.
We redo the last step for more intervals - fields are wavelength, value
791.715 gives 0.6983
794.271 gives 0.6934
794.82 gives 0.6874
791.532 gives 0.6942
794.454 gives 0.6882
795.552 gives 0.7116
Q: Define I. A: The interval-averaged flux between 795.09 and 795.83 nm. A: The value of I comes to 0.708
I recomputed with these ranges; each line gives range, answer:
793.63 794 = 0.697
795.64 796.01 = 0.717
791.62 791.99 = 0.7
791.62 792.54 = 0.702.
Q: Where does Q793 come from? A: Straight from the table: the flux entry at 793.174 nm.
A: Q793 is 0.6921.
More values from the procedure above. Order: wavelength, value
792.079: 0.7037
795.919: 0.7193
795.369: 0.7059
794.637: 0.6856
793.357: 0.6903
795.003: 0.6924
